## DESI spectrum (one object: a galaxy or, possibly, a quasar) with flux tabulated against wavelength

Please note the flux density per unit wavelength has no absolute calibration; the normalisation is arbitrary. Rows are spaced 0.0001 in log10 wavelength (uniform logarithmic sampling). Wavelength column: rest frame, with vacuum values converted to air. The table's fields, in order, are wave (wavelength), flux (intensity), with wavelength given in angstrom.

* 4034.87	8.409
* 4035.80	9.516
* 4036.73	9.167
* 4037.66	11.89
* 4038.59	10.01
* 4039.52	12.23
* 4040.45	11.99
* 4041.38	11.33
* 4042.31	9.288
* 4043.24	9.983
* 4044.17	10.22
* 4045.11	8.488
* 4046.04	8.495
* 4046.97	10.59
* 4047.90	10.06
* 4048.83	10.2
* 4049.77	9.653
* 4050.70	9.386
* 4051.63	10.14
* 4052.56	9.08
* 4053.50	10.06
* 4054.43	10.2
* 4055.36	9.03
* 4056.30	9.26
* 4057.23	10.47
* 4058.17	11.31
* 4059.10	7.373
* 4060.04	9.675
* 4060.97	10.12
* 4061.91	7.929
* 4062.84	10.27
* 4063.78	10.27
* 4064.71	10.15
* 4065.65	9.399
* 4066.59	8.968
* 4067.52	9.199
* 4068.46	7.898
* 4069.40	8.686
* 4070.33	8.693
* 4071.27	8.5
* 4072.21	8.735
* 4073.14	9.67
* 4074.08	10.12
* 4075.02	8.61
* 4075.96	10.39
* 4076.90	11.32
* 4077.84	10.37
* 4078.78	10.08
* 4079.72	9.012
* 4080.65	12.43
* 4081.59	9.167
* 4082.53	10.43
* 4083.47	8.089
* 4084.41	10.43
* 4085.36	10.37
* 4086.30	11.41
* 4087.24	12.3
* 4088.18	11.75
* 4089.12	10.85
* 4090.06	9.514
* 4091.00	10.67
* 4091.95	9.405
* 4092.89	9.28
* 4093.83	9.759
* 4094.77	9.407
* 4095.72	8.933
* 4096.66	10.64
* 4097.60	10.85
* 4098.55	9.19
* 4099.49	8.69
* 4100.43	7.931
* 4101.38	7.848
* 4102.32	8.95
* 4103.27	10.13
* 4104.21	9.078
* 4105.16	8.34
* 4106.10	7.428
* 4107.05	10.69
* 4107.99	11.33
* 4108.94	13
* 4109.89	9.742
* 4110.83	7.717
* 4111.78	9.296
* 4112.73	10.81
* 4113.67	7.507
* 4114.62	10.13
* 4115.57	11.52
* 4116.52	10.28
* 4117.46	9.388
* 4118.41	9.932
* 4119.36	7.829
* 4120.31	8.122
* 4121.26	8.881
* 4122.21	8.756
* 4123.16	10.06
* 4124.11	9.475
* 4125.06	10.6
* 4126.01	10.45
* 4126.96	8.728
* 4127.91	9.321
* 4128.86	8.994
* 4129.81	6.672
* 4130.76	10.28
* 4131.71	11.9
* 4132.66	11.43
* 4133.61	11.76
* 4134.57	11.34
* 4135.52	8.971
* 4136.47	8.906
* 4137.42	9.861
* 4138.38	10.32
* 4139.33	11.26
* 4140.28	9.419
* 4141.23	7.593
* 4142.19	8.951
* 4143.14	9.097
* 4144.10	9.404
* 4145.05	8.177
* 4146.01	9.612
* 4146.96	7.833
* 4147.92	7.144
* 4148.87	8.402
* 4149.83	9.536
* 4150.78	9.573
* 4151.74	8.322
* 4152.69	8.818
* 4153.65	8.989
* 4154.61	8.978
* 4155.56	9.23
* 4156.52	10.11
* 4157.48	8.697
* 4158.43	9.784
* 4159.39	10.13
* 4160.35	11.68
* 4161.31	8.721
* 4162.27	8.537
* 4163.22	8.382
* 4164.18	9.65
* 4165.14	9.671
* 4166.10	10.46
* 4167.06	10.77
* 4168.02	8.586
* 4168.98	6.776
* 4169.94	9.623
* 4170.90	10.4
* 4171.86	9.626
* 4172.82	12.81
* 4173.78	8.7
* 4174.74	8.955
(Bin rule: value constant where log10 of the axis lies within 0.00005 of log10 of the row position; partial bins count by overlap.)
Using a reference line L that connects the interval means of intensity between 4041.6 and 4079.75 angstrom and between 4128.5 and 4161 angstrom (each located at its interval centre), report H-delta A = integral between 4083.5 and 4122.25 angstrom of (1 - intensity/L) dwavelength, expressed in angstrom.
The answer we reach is -0.8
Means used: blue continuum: 9.56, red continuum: 9.44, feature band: 9.7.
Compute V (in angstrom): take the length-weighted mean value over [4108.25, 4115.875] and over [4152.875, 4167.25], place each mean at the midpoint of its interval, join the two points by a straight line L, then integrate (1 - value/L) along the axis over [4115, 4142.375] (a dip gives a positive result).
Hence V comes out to 0.3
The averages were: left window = 9.96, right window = 9.55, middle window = 9.7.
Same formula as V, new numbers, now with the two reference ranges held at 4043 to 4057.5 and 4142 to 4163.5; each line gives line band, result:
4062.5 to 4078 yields 0.17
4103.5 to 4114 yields -0.28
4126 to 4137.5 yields -0.86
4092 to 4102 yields 0.16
